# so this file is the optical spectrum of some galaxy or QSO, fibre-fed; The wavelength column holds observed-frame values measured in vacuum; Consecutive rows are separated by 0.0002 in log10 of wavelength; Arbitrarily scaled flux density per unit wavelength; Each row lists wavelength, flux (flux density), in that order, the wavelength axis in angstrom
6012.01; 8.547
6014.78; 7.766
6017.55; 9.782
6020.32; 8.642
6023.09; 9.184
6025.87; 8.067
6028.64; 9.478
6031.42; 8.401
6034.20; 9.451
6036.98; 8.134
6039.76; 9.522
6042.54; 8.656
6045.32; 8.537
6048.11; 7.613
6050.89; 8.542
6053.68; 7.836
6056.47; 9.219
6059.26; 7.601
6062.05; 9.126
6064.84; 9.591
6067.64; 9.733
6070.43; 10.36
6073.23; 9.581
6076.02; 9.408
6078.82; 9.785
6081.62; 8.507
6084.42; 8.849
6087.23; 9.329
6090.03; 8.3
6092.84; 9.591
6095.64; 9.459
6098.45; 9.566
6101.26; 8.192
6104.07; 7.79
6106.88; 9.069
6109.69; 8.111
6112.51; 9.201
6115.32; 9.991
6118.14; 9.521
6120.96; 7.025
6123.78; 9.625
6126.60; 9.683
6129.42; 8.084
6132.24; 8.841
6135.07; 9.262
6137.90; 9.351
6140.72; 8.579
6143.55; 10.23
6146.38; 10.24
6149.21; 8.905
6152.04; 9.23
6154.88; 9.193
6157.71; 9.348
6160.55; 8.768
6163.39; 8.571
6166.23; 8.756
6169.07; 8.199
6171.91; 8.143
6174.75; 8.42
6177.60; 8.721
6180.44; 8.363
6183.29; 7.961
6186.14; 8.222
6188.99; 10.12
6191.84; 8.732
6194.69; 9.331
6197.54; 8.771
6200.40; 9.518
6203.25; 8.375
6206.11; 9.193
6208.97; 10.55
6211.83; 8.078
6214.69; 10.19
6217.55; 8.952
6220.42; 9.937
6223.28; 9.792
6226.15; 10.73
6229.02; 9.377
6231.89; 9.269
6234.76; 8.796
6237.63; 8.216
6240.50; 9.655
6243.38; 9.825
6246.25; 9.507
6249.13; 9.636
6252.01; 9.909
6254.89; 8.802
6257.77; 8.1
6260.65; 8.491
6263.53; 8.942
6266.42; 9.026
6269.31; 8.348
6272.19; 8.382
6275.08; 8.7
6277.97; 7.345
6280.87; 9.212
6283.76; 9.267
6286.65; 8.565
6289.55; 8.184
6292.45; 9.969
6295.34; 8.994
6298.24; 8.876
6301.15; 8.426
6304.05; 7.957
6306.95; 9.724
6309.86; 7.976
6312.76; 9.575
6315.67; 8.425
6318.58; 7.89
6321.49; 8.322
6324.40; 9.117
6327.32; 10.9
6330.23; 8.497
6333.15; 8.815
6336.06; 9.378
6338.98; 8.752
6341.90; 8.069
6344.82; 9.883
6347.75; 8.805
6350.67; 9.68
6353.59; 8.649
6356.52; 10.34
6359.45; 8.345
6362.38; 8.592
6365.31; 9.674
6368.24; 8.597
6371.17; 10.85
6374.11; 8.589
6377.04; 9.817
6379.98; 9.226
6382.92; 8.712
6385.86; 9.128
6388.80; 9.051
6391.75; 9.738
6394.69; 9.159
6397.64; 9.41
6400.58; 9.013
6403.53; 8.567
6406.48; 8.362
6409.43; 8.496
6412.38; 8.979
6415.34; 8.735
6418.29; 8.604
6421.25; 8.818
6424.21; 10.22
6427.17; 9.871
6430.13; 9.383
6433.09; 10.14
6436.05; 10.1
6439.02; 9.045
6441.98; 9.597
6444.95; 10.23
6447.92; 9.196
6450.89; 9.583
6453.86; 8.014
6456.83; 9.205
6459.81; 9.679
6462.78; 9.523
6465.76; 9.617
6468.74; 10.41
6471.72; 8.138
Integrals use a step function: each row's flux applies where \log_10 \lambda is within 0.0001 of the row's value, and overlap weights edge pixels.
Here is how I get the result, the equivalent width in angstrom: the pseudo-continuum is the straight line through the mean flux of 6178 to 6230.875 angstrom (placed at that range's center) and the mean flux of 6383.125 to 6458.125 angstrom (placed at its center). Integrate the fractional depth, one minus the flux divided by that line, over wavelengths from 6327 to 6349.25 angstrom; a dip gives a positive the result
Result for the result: 0.4 angstrom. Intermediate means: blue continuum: 9.22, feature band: 9.05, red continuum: 9.22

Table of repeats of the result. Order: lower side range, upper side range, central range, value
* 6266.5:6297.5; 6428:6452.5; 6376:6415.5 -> 1.52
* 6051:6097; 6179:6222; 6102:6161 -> 0.41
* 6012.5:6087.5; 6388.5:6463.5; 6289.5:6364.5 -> 1.78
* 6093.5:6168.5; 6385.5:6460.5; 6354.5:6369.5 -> 0.15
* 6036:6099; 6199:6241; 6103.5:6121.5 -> 0.61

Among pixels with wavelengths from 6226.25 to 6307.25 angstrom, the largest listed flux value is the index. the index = 9.969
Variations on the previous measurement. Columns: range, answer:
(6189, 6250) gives 10.73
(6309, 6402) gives 10.9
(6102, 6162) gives 10.24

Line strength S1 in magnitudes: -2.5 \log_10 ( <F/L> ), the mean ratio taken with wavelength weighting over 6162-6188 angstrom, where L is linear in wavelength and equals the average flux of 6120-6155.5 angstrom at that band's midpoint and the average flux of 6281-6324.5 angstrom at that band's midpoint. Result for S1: 0.08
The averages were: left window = 9.12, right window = 8.75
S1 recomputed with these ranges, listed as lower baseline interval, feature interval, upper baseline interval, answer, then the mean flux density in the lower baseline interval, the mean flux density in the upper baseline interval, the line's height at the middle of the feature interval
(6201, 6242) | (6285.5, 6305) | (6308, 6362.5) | 0.05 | 9.37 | 8.96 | 9.11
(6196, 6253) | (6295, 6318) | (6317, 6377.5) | 0.06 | 9.41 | 9.11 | 9.21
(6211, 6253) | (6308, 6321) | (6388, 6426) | 0.09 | 9.47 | 9.02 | 9.26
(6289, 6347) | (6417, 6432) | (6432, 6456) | 0.00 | 8.9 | 9.47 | 9.38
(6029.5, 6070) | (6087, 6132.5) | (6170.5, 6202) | -0.02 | 8.76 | 8.75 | 8.76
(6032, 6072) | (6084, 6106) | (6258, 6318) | -0.01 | 8.85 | 8.7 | 8.82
